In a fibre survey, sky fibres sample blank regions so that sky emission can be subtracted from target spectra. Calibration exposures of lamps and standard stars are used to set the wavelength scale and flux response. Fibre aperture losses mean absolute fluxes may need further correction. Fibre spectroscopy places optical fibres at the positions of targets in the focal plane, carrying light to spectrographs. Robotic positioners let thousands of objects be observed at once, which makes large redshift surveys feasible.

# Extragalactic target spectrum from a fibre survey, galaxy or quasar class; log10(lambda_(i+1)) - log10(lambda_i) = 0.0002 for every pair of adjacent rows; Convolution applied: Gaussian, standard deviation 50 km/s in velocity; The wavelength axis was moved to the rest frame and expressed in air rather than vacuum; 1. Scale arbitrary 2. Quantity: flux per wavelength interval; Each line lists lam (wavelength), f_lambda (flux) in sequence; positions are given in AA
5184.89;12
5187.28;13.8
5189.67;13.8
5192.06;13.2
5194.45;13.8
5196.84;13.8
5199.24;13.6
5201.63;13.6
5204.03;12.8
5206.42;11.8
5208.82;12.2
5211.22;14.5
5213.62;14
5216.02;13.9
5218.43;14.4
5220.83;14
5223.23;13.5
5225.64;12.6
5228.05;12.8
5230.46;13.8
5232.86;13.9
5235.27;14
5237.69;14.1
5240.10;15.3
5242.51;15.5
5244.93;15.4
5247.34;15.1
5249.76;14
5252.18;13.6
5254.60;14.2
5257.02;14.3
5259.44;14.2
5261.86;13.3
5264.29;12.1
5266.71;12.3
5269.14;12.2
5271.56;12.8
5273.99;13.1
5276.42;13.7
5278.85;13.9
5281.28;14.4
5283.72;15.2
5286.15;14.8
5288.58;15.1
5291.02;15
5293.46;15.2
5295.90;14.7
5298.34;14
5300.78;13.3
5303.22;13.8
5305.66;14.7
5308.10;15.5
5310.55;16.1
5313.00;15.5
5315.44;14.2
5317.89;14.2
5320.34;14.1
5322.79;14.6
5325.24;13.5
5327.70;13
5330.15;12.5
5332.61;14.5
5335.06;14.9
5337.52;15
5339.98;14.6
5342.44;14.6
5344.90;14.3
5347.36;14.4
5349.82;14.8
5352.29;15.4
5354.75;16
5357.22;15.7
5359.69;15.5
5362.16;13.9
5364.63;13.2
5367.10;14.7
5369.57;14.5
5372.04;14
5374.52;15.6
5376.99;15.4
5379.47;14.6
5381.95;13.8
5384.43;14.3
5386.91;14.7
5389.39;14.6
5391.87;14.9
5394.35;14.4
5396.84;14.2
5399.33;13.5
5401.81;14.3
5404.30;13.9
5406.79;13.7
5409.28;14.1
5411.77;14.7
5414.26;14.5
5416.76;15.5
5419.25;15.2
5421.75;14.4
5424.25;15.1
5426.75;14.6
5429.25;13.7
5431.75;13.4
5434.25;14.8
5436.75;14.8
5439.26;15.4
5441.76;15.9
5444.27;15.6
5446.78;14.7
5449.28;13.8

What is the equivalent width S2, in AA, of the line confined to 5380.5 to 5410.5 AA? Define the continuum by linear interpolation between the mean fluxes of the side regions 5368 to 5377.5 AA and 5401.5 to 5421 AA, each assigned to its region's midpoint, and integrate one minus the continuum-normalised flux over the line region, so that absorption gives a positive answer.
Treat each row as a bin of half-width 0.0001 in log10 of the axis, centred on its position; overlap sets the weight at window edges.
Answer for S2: 0.9 AA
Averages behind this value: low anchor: 14.8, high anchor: 14.5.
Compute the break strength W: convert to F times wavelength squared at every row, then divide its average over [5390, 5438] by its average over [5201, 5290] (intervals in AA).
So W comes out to 1.11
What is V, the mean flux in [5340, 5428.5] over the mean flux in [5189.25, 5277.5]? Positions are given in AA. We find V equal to 1.07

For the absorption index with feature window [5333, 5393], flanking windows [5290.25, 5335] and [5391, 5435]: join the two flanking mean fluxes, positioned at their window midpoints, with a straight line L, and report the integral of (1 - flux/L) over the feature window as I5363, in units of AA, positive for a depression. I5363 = -1.5 AA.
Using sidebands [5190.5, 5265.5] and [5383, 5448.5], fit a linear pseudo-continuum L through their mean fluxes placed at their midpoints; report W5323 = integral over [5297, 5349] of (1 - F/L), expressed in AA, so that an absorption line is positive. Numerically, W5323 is -0.6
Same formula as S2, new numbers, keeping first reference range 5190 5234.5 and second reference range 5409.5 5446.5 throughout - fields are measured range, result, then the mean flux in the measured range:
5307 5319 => -0.86 AA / 15.1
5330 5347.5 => -0.26 AA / 14.5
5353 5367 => -0.47 AA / 14.9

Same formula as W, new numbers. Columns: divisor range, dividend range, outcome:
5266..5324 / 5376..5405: 1.04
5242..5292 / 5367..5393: 1.09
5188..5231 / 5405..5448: 1.19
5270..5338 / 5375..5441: 1.05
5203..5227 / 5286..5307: 1.12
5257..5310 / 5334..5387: 1.08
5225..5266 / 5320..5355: 1.06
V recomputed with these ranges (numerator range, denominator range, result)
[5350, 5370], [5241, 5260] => 1.02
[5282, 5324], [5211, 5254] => 1.04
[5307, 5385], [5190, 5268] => 1.06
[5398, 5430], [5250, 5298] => 1.04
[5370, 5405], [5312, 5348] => 1.01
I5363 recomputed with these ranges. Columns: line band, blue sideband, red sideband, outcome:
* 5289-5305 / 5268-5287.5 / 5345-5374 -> -0.4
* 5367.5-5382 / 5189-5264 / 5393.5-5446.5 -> -0.3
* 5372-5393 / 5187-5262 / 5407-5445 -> -0.2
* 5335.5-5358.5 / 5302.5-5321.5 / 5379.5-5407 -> -0.7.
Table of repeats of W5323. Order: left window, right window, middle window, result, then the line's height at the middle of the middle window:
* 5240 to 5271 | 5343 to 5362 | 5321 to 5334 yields 1.0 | 14.8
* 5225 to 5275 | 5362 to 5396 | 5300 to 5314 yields -0.8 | 14.1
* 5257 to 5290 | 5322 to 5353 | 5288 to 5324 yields -1.8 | 14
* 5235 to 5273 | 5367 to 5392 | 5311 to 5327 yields -0.1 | 14.3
